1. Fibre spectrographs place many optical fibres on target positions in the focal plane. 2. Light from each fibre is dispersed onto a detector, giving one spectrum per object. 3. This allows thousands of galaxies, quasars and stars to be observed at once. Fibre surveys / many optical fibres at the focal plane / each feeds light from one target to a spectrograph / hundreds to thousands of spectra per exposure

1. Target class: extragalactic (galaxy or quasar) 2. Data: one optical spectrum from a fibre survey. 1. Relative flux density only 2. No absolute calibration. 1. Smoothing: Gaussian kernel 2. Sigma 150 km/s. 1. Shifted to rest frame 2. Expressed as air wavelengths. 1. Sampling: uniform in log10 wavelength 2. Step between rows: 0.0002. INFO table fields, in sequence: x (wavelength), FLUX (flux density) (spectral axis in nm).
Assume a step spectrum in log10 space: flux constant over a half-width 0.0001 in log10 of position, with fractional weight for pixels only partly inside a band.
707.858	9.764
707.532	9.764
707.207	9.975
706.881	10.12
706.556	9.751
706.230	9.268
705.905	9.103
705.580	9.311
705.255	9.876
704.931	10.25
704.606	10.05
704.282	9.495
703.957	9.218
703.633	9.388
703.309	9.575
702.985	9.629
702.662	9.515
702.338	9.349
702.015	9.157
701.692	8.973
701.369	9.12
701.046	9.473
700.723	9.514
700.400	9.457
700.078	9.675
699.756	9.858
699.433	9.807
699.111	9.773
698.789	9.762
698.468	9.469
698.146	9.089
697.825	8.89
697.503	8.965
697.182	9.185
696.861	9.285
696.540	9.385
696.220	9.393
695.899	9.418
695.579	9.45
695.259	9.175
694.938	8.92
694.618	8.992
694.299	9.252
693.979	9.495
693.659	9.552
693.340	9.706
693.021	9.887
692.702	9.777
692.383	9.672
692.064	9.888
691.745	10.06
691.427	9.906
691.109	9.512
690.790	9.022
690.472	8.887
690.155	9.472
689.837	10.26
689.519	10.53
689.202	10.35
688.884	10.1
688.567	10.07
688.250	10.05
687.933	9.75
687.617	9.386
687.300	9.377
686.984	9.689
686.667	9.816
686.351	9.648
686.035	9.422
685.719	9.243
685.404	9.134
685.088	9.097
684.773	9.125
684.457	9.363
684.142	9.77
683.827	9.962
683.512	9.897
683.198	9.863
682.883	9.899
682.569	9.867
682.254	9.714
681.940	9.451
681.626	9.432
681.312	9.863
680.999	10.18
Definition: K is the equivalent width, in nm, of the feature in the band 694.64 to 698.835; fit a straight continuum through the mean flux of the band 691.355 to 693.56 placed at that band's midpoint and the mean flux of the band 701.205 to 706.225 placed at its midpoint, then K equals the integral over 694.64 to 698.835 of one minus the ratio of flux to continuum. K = 0.20 nm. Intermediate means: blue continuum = 9.83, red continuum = 9.46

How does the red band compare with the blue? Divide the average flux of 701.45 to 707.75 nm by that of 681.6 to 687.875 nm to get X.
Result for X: 1.00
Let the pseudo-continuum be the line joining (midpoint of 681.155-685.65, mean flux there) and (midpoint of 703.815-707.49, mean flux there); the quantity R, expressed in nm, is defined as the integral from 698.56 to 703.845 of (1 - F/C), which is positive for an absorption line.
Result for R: 0.09 nm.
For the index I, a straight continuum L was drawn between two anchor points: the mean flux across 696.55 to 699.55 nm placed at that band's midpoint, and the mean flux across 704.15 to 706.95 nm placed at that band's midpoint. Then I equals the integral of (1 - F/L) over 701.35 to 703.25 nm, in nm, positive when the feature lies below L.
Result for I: 0.04 nm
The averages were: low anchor 9.35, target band 9.32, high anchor 9.68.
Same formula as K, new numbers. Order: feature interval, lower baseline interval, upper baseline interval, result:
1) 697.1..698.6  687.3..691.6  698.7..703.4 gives 0.074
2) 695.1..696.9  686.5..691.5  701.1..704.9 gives 0.045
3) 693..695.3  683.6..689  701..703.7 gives 0.029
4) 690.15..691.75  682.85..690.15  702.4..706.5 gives 0.043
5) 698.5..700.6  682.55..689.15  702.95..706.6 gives -0.025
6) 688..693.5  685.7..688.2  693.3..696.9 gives -0.215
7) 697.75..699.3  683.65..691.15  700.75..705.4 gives 0.018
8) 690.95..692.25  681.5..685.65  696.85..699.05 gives -0.061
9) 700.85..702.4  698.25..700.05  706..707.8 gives 0.081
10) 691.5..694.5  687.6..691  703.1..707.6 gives 0.027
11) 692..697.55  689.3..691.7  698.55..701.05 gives 0.156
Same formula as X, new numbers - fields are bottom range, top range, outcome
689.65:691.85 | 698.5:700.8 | 1.01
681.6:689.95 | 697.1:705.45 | 0.98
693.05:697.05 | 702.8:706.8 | 1.03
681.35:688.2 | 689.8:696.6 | 0.99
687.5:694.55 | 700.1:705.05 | 0.97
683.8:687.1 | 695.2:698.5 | 0.98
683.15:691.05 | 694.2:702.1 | 0.97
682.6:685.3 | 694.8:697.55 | 0.96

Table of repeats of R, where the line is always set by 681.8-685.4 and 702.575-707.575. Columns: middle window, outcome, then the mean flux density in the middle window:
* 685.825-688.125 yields 0.009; 9.58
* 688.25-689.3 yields -0.057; 10.1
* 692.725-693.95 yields -0.009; 9.7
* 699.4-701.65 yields 0.029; 9.51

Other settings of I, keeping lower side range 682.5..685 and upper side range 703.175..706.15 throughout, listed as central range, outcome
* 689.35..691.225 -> 0.01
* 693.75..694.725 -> 0.04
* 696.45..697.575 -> 0.05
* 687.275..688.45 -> 0.00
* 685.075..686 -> 0.05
